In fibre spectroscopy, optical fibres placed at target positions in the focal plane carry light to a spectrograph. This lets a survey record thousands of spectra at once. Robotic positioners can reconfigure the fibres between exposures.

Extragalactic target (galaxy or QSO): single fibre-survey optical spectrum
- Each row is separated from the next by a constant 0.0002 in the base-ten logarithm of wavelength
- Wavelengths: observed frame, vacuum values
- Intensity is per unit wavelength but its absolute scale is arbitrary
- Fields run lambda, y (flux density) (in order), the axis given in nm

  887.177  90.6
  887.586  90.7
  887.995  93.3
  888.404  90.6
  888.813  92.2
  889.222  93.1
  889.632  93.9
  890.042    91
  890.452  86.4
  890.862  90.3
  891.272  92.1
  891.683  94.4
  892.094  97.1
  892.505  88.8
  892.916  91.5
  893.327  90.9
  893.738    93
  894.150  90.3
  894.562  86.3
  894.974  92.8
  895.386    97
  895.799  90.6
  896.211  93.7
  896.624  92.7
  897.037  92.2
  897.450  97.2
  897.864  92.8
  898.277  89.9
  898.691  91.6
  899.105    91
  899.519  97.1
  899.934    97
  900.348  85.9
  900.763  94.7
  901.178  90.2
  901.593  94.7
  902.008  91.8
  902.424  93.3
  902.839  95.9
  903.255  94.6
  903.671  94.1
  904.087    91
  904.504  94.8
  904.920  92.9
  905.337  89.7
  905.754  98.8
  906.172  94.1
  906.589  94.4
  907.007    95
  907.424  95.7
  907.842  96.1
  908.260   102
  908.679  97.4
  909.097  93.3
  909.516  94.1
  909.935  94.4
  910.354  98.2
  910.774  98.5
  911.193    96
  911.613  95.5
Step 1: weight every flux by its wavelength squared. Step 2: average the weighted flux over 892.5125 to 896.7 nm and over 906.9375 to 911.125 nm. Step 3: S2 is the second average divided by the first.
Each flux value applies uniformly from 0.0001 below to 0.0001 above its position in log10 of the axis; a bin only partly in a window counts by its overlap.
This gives 1.09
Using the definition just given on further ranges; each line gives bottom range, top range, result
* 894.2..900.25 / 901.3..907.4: 1.03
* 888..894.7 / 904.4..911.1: 1.08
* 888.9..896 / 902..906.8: 1.05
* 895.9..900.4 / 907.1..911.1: 1.06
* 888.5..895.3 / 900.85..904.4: 1.04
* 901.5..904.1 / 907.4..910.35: 1.04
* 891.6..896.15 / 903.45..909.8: 1.06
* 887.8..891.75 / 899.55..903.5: 1.05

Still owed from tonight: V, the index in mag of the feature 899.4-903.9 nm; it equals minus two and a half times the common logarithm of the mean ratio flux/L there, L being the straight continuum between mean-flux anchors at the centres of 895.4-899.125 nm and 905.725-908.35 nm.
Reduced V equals 0.01 mag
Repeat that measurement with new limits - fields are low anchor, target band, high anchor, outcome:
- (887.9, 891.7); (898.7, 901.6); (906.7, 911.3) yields 0.02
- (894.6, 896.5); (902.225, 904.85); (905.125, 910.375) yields 0.01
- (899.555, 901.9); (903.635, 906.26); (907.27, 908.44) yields 0.03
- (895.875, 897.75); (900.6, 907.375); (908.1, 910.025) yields 0.02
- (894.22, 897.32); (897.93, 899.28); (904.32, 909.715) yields 0.02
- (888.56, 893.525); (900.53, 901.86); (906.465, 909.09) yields 0.02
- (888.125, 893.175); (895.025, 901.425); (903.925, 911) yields 0.01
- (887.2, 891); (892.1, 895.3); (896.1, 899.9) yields 0.01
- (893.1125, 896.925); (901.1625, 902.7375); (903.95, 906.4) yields 0.00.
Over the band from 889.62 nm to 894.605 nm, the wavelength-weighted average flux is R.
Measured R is 91.3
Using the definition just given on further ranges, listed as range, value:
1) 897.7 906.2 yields 93.1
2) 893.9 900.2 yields 92.7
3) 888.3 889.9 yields 92.5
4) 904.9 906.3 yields 93.9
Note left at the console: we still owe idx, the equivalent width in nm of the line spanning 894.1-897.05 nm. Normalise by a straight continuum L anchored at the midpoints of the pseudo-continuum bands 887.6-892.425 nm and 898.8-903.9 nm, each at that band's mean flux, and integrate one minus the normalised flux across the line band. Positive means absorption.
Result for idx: 0.02 nm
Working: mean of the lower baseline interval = 92.1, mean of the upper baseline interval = 93.3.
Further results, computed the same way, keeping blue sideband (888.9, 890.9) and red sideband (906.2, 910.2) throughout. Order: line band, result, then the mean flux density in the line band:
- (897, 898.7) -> 0.00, 92.9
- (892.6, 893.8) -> 0.01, 91.4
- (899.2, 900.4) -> -0.01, 94.1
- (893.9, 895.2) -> 0.03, 90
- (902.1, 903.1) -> 0.00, 94.3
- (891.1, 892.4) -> -0.04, 94.1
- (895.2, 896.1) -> -0.01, 93.7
